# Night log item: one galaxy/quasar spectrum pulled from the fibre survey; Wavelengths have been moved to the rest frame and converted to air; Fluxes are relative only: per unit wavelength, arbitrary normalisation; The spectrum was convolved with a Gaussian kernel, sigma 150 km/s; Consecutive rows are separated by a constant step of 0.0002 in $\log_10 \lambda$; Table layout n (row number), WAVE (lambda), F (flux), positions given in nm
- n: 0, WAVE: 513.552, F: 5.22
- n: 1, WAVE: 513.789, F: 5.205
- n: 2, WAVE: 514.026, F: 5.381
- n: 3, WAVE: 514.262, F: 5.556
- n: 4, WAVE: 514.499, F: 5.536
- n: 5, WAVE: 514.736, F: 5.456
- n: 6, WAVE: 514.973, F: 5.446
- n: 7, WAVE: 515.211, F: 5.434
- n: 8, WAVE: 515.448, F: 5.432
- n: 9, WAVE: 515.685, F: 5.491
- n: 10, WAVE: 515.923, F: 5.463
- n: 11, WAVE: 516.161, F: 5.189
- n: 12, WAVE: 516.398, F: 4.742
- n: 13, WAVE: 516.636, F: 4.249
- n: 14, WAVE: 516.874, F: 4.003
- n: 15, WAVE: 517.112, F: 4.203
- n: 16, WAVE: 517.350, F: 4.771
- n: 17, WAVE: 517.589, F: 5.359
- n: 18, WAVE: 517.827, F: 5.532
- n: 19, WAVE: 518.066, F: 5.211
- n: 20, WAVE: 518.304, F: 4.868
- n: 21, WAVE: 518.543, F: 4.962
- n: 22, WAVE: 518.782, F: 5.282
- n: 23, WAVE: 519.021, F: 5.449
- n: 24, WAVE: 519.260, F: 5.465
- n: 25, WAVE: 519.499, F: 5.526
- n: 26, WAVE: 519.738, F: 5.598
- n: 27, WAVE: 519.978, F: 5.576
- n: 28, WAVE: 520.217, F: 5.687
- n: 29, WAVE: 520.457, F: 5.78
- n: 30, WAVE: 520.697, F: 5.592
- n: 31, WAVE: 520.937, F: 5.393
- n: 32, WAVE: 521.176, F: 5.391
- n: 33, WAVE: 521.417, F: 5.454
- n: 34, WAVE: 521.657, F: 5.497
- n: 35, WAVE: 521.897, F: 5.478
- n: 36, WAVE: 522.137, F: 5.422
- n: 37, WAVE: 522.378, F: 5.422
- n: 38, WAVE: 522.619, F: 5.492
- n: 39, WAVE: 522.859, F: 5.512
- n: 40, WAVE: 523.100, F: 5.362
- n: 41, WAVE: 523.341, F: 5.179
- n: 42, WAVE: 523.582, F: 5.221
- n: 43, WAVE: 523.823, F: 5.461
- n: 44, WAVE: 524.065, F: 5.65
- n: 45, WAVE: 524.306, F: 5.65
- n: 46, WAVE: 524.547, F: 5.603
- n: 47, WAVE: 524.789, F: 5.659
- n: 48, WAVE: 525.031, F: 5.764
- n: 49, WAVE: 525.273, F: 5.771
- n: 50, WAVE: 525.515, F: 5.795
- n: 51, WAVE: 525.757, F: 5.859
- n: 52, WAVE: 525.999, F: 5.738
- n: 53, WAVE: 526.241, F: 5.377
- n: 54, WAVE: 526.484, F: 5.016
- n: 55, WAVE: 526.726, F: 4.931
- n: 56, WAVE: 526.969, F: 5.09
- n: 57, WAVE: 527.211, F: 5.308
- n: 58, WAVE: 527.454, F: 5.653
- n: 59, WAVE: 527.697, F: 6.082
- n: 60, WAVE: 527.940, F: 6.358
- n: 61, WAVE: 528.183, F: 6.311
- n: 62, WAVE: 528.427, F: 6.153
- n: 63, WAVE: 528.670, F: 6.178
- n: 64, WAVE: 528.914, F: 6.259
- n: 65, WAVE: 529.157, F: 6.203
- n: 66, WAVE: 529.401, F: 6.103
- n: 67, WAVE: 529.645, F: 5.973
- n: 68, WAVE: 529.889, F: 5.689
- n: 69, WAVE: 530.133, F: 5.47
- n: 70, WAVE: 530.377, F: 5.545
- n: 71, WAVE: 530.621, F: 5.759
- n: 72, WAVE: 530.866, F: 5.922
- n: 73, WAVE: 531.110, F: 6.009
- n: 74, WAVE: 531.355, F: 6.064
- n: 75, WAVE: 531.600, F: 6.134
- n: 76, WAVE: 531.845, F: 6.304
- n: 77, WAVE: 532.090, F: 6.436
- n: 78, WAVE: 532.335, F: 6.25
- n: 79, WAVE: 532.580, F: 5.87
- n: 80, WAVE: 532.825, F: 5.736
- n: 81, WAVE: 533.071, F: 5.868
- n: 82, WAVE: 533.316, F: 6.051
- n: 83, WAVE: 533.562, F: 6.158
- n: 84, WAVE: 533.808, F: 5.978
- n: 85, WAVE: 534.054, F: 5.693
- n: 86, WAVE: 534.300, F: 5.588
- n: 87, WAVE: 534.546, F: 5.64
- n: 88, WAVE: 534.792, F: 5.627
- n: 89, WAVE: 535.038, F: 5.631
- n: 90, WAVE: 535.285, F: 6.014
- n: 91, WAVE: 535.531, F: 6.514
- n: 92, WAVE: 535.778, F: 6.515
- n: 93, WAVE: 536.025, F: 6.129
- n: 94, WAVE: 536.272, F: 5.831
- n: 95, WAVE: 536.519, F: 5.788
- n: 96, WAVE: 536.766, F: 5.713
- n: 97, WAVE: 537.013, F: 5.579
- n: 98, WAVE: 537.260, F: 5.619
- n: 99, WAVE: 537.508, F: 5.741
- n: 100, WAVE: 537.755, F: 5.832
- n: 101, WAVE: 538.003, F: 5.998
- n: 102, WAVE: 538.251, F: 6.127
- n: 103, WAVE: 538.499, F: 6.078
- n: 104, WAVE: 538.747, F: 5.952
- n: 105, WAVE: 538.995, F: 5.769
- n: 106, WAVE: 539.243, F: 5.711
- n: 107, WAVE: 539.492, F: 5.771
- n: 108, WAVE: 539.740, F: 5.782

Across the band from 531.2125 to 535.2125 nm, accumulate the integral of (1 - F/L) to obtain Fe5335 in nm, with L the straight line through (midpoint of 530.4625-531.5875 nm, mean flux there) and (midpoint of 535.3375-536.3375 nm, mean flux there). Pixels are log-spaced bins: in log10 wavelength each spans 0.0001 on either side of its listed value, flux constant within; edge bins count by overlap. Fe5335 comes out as 0.09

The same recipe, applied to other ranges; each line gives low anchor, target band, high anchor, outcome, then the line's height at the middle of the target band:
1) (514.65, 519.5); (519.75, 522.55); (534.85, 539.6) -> -0.13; 5.27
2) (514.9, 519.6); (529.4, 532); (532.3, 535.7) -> -0.07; 5.74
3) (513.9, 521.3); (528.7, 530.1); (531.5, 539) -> -0.07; 5.72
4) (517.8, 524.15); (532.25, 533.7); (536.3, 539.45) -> -0.07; 5.71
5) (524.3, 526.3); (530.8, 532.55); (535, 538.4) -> -0.10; 5.83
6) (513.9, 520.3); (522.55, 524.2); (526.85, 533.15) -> 0.05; 5.57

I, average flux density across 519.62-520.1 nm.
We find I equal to 5.59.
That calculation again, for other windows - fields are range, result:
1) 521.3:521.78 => 5.48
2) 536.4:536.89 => 5.75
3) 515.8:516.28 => 5.33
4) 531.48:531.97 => 6.22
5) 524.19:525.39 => 5.69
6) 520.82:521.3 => 5.39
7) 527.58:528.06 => 6.22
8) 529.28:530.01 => 5.92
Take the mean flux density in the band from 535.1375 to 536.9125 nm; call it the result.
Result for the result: 6.06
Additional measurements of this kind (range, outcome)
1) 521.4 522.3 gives 5.46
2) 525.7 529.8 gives 5.8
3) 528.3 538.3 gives 5.94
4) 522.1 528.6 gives 5.59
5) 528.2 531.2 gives 5.95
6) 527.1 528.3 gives 5.95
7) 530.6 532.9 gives 6.07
